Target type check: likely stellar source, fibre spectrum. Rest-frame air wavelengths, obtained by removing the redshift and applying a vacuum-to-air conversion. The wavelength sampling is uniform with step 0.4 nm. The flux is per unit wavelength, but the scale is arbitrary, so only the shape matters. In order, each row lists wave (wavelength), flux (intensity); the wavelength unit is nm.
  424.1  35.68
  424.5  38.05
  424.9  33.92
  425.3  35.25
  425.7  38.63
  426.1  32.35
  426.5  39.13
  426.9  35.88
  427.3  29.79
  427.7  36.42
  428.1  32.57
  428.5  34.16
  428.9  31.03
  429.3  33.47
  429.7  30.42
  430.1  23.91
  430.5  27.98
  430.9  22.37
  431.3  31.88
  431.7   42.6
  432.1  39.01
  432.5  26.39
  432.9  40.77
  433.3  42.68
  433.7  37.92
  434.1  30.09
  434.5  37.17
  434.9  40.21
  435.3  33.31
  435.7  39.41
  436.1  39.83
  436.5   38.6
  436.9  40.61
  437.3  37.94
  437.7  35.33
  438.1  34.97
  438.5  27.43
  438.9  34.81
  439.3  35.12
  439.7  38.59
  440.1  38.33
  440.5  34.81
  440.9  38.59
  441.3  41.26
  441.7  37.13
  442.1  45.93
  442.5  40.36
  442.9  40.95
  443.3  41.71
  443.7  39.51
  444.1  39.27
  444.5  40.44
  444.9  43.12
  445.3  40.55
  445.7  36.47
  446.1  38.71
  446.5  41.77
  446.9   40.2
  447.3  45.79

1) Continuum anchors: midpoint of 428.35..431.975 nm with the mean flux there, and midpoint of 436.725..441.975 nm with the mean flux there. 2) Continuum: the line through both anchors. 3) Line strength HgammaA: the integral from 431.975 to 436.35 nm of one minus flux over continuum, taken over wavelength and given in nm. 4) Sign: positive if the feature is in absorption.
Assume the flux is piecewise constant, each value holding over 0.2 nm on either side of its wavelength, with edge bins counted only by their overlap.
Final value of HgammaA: -0.46 nm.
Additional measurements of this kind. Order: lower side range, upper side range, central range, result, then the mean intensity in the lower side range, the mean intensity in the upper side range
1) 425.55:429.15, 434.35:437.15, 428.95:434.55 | 0.520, 34.4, 38.5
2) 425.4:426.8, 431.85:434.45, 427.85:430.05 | 0.278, 36.5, 36.3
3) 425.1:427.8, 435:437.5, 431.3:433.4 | -0.018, 35.3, 38.4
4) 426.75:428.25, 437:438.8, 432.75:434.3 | -0.170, 33.6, 34.3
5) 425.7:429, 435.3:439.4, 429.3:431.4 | 0.434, 34.3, 36.3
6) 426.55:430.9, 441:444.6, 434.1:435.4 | -0.028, 31.4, 40.7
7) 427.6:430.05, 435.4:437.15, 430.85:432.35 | 0.002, 32.3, 39.2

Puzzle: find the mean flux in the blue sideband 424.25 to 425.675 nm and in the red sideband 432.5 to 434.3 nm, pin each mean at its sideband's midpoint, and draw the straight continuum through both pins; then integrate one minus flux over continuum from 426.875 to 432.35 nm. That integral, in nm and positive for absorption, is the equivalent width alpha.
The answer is 0.65 nm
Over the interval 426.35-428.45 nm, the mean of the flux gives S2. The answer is 34.6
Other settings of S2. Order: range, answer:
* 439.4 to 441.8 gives 38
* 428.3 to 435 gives 33.6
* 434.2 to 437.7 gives 38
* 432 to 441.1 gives 36.6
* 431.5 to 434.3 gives 37.1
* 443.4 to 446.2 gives 39.8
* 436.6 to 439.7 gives 35.5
